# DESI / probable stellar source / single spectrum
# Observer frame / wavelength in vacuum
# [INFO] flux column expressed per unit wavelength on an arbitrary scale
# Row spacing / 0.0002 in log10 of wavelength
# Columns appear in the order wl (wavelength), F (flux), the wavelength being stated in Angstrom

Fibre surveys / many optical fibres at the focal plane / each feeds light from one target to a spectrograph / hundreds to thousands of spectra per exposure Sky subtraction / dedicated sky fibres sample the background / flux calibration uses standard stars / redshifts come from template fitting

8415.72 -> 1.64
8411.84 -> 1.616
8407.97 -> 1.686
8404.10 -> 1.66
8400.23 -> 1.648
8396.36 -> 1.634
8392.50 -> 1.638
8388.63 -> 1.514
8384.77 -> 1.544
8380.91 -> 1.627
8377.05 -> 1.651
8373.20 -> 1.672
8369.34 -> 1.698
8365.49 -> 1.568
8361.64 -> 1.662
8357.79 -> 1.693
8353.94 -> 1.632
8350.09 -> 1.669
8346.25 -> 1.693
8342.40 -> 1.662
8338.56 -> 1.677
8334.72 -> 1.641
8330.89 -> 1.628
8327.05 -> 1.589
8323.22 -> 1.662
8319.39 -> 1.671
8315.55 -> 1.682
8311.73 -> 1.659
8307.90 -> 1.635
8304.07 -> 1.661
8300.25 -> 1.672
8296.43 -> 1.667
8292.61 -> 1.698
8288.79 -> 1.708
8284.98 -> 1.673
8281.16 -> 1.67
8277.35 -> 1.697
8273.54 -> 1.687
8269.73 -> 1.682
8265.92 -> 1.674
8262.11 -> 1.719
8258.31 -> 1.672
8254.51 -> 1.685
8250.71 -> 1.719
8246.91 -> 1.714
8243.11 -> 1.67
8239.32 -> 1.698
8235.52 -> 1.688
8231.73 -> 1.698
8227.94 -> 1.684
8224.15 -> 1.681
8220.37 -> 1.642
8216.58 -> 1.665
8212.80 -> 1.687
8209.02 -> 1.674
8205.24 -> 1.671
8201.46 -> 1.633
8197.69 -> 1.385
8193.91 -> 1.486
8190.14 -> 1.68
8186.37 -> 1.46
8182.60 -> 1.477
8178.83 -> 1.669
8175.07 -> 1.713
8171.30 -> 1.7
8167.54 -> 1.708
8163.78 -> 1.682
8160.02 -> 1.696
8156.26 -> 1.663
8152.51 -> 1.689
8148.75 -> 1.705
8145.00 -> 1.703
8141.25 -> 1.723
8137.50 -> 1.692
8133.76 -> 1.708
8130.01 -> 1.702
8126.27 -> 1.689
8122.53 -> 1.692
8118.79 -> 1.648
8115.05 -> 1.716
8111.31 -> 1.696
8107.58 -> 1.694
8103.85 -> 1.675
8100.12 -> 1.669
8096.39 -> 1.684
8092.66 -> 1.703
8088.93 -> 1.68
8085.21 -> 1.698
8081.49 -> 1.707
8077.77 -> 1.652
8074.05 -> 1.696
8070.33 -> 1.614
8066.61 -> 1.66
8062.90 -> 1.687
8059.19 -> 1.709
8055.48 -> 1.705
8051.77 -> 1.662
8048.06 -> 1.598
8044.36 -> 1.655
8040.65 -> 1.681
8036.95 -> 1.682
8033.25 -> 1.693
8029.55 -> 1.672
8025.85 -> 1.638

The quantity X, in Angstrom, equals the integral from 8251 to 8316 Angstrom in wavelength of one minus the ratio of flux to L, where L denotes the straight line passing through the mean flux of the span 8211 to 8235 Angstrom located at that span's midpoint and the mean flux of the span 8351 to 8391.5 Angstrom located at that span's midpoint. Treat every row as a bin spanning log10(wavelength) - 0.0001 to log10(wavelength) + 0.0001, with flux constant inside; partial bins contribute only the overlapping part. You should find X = -0.90 Angstrom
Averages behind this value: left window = 1.68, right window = 1.63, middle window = 1.68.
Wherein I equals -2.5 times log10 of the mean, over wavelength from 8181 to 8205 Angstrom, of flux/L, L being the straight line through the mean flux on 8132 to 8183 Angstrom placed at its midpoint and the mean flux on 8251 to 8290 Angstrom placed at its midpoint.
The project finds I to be 0.11 mag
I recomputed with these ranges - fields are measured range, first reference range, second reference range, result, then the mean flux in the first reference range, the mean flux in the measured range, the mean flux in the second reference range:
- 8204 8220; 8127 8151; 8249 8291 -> 0.02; 1.7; 1.67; 1.69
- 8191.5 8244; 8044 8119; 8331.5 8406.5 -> 0.01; 1.68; 1.64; 1.64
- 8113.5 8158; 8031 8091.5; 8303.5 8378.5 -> -0.02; 1.67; 1.69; 1.66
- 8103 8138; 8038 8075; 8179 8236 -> -0.03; 1.67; 1.69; 1.61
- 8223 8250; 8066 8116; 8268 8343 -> -0.01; 1.68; 1.69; 1.67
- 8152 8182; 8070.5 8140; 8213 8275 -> 0.00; 1.69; 1.68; 1.69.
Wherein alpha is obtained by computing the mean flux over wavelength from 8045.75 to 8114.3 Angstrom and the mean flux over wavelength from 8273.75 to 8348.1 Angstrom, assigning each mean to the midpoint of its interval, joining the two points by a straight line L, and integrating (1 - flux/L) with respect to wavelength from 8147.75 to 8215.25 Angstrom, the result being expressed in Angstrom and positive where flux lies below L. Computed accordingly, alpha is 1.67 Angstrom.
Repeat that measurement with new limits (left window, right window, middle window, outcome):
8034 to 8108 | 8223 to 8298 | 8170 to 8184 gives 0.3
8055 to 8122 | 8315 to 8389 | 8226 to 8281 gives -1.1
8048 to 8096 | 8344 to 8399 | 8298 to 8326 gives -0.3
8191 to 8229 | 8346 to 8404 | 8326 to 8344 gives -0.1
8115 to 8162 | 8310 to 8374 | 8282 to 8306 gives -0.2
